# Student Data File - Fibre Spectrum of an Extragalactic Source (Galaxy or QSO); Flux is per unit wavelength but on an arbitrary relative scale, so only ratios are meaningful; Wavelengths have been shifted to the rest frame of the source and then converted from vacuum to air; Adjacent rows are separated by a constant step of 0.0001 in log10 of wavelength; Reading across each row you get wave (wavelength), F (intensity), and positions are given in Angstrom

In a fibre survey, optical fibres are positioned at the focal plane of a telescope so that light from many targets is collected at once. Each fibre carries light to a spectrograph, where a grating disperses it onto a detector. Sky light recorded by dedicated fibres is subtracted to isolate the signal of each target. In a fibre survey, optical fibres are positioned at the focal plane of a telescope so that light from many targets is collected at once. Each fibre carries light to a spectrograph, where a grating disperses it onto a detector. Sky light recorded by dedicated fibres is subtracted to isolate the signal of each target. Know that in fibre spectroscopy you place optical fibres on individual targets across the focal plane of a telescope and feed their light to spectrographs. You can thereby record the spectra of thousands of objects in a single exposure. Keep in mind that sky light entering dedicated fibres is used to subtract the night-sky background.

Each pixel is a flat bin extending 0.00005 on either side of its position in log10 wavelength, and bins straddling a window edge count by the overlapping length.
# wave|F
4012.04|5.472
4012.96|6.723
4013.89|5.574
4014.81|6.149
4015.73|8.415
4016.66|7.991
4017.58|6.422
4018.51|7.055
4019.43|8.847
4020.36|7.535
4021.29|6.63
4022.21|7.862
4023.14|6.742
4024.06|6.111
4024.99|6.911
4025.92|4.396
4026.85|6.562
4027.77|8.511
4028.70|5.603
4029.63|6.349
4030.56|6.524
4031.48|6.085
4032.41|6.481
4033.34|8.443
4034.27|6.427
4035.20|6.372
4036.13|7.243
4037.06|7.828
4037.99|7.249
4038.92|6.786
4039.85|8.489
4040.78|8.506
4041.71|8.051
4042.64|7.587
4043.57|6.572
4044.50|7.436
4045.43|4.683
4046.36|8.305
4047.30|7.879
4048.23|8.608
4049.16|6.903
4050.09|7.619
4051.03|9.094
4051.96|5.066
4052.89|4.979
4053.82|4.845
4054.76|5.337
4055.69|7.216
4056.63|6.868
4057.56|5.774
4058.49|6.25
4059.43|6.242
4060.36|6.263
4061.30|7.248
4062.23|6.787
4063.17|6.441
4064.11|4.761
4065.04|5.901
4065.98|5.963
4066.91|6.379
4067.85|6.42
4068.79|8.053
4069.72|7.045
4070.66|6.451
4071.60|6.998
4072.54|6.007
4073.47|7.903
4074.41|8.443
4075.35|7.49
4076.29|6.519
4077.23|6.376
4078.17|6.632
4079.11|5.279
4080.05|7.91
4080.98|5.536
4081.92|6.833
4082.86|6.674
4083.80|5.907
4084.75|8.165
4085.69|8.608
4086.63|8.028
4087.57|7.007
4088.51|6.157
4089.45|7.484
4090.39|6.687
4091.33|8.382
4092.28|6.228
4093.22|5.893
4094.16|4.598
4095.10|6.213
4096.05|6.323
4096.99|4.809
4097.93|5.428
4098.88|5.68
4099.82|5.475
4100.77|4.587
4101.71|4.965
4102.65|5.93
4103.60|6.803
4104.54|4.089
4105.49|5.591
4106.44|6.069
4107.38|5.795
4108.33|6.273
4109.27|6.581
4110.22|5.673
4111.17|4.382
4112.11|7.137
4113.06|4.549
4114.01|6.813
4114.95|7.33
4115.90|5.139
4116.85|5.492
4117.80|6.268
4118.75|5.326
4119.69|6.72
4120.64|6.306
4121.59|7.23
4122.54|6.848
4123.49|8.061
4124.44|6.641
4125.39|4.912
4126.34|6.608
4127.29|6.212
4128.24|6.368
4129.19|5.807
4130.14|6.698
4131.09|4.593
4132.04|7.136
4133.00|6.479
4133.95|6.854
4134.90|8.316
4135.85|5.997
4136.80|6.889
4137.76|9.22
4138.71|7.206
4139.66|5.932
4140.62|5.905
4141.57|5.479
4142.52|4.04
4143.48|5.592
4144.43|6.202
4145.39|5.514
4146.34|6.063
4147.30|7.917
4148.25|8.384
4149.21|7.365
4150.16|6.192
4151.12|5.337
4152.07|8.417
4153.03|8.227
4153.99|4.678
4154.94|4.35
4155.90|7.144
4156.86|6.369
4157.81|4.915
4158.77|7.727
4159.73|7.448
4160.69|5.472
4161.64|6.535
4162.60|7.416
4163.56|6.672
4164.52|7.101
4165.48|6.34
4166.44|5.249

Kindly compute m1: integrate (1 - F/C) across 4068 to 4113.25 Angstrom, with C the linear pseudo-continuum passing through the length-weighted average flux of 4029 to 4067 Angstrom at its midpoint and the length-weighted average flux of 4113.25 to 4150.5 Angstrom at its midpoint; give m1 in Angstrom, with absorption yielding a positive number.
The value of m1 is 1.6 Angstrom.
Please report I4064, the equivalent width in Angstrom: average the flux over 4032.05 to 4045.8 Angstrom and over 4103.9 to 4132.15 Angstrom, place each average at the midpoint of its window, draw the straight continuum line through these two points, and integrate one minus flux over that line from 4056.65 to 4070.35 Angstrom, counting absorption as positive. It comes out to 0.9 Angstrom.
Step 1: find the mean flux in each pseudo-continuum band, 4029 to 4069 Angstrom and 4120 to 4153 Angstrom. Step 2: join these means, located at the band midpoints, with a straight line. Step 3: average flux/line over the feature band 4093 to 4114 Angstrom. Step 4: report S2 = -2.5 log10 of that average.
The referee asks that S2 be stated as 0.19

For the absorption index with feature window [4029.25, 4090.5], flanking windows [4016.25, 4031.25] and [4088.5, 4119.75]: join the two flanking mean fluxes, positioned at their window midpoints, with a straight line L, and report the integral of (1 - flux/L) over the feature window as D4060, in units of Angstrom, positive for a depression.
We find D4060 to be -4.1 Angstrom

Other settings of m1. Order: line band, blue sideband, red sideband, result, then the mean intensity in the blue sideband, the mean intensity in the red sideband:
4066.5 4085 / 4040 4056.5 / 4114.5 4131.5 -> -0.3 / 7.01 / 6.26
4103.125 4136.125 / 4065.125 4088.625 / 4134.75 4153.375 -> 2.7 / 6.91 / 6.67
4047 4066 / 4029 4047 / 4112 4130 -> 1.3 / 7.12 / 6.29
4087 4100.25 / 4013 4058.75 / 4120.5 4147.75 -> 0.9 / 6.92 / 6.45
